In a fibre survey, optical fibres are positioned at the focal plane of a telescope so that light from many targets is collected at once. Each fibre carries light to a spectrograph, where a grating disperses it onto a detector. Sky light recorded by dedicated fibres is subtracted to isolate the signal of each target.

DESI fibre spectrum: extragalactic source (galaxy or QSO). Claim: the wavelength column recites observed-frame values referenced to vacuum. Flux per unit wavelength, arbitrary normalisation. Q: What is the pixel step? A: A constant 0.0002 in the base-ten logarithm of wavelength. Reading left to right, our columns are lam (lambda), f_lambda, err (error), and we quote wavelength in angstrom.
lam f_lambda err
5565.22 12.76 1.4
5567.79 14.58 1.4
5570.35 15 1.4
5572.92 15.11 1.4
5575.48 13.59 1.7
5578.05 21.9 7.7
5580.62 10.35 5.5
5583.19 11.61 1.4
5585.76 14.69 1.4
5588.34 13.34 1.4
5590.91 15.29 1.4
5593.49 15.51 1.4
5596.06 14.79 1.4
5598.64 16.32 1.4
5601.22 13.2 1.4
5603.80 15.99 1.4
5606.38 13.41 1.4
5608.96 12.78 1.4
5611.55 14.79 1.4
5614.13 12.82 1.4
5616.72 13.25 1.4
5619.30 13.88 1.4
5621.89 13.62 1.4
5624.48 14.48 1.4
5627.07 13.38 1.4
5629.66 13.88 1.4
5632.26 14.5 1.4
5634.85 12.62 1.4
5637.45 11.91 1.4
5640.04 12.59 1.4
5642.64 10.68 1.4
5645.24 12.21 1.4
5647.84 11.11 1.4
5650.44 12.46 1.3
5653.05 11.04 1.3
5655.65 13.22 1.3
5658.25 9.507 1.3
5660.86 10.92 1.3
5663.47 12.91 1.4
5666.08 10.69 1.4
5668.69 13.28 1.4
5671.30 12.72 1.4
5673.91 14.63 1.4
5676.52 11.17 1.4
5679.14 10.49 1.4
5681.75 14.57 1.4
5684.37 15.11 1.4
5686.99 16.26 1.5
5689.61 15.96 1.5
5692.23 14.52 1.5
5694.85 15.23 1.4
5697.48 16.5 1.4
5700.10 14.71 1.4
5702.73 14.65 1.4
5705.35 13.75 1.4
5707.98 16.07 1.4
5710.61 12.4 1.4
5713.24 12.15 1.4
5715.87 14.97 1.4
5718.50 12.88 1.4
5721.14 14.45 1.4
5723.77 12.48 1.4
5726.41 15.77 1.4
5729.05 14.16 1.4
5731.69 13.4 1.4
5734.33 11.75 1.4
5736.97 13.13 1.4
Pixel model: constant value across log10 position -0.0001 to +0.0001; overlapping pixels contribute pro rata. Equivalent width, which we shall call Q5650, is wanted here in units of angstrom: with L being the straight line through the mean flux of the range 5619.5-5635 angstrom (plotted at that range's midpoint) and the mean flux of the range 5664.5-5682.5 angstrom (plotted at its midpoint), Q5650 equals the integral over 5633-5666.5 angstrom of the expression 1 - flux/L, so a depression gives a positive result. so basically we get 3.6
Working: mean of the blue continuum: 13.8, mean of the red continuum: 12.5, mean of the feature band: 11.8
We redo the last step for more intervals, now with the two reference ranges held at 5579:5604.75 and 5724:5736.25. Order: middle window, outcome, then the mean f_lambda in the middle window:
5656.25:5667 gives 2.1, 11.2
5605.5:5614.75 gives 0.4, 13.5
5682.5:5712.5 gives -2.6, 14.9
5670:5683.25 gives 1.0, 12.8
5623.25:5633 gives 0.0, 14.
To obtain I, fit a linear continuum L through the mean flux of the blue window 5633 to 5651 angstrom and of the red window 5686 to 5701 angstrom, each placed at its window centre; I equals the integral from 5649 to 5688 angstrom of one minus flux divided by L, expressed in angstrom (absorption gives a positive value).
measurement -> 3.6 angstrom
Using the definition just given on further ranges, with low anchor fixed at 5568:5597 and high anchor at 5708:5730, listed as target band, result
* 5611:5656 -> 4.6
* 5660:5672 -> 1.7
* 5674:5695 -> -0.2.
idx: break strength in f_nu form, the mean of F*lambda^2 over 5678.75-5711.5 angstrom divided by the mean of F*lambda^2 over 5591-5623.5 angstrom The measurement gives 1.07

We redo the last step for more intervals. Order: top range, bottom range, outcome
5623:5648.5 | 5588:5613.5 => 0.89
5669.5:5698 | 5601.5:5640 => 1.07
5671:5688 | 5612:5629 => 1.02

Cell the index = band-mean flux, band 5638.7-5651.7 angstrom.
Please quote 11.8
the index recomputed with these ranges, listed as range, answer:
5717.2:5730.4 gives 13.9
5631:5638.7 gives 13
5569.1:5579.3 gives 16.4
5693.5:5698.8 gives 15.9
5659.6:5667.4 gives 11.5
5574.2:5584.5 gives 14.4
